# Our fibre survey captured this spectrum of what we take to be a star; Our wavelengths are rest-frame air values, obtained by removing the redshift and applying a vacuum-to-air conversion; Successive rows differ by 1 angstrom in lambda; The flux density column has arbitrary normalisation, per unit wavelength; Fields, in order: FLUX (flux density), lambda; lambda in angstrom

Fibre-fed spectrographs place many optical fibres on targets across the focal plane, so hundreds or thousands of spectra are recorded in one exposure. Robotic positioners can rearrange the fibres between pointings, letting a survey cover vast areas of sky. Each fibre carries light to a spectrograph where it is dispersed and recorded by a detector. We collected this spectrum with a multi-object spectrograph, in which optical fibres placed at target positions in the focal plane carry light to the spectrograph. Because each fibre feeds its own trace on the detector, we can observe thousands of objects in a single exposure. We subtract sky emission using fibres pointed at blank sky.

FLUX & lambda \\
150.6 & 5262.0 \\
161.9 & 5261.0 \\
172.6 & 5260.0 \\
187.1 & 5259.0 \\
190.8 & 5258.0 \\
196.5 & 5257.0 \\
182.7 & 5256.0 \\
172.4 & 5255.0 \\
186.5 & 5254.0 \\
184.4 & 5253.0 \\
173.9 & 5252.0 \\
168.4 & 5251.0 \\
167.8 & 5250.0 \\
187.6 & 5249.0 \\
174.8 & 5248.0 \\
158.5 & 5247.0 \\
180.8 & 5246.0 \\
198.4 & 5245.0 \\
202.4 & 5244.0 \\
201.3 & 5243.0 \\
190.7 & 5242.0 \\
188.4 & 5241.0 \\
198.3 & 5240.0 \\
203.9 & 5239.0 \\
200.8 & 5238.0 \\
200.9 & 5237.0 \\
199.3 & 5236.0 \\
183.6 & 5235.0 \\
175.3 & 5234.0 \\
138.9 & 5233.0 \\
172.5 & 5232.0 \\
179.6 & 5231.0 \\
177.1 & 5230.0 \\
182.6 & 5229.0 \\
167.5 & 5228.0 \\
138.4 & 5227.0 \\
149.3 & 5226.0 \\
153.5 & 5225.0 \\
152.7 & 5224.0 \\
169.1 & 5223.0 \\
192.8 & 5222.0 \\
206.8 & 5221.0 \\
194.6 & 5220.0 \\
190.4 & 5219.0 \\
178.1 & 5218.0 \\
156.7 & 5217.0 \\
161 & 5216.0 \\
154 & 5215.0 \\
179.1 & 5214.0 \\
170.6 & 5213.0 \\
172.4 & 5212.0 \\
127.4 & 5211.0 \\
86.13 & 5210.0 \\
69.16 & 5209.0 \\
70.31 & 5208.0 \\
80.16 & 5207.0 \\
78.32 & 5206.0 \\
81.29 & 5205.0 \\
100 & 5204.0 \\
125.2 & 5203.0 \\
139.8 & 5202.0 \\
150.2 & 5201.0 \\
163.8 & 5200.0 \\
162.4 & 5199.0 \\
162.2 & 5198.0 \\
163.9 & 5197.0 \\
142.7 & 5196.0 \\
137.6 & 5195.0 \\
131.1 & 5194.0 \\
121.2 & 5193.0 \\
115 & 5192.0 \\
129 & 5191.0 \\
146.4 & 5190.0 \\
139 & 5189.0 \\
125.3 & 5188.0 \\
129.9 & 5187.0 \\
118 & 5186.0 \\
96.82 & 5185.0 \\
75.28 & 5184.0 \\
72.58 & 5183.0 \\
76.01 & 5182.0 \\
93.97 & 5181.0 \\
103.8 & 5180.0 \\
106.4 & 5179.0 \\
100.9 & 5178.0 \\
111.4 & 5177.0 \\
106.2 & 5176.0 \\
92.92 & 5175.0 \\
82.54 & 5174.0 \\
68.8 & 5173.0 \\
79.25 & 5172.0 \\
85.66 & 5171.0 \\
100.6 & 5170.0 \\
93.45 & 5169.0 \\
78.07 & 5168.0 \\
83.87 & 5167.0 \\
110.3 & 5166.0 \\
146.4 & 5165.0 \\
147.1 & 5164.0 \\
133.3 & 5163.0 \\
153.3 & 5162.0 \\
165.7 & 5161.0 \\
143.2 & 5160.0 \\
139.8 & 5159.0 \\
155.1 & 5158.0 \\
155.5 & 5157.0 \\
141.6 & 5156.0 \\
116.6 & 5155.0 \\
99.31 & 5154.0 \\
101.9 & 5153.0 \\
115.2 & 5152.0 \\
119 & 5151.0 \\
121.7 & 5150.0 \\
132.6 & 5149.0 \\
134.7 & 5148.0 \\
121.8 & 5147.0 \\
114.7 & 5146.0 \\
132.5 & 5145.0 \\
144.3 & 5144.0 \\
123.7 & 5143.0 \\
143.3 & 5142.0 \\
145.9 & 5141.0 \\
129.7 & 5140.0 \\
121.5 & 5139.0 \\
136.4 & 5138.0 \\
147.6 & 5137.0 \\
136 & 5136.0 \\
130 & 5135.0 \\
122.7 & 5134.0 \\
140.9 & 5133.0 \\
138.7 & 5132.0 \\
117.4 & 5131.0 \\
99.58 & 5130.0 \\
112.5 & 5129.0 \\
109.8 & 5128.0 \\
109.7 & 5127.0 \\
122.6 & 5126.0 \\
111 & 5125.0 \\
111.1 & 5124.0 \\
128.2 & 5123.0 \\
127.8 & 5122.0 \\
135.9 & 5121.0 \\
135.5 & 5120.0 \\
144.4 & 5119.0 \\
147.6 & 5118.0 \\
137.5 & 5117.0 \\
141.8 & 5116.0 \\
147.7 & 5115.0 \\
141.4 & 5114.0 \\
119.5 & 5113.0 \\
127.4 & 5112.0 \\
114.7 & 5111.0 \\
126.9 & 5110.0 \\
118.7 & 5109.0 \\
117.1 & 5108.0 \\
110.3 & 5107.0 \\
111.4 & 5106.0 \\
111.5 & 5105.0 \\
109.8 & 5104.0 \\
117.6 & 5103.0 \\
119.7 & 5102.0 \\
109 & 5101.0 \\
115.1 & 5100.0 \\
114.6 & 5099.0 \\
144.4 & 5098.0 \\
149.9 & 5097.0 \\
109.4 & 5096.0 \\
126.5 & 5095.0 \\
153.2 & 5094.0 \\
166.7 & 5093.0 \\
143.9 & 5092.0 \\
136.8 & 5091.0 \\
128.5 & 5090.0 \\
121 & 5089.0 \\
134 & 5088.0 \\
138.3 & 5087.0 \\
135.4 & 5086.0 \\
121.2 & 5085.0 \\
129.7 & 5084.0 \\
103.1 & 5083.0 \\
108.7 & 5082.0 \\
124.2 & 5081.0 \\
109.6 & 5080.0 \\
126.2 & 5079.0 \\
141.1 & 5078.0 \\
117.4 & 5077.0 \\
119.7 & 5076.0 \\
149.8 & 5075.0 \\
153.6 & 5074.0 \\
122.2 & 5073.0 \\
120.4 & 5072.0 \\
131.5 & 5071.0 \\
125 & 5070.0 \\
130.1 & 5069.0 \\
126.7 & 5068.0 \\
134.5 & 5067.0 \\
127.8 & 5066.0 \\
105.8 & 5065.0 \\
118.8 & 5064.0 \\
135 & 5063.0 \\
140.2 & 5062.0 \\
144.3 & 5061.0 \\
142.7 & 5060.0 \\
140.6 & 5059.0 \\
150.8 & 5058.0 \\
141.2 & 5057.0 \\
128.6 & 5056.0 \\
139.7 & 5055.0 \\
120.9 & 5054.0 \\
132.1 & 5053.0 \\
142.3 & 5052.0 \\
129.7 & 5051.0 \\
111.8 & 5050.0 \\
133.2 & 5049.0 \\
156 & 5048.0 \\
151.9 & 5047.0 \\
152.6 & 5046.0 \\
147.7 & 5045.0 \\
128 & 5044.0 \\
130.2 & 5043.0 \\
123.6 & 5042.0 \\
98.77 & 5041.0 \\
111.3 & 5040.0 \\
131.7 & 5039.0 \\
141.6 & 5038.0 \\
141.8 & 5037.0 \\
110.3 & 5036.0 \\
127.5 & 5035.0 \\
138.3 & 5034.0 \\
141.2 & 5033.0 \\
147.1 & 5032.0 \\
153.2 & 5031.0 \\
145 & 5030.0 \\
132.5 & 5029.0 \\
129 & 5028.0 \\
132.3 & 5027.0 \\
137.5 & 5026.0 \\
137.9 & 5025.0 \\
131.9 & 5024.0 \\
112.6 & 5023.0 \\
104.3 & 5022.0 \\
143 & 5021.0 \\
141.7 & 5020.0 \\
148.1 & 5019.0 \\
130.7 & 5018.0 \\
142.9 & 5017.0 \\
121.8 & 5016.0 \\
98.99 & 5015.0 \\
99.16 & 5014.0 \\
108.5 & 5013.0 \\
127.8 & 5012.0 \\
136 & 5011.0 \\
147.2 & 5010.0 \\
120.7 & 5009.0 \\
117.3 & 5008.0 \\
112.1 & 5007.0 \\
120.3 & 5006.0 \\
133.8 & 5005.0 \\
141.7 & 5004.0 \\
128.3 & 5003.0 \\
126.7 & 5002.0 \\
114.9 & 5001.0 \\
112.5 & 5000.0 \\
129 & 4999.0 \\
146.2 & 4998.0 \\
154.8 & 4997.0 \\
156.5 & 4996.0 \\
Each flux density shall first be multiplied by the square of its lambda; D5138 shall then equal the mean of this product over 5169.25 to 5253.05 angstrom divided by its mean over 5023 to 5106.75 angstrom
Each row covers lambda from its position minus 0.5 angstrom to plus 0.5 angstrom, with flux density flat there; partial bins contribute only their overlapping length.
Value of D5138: 1.17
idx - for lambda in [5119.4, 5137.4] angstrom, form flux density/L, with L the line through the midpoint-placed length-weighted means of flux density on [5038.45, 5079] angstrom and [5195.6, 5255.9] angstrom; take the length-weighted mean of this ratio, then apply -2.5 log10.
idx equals 0.17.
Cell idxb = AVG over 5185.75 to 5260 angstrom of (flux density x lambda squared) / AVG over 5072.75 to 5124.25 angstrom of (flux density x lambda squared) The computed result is 1.31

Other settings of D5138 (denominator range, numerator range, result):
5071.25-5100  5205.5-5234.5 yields 1.24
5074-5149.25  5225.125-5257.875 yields 1.49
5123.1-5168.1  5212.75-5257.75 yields 1.45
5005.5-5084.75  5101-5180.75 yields 0.97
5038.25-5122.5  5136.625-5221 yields 1.00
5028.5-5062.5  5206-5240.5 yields 1.28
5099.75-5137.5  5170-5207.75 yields 0.93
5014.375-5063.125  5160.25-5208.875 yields 0.90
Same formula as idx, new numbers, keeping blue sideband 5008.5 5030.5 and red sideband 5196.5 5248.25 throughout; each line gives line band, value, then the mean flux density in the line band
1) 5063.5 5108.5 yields 0.107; 126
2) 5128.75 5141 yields 0.142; 129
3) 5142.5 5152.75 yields 0.186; 125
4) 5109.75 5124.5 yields 0.090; 133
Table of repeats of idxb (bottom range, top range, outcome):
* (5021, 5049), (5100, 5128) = 0.96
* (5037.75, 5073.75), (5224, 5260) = 1.47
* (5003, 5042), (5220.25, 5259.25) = 1.52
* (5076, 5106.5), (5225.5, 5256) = 1.52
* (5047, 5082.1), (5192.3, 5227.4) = 1.15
